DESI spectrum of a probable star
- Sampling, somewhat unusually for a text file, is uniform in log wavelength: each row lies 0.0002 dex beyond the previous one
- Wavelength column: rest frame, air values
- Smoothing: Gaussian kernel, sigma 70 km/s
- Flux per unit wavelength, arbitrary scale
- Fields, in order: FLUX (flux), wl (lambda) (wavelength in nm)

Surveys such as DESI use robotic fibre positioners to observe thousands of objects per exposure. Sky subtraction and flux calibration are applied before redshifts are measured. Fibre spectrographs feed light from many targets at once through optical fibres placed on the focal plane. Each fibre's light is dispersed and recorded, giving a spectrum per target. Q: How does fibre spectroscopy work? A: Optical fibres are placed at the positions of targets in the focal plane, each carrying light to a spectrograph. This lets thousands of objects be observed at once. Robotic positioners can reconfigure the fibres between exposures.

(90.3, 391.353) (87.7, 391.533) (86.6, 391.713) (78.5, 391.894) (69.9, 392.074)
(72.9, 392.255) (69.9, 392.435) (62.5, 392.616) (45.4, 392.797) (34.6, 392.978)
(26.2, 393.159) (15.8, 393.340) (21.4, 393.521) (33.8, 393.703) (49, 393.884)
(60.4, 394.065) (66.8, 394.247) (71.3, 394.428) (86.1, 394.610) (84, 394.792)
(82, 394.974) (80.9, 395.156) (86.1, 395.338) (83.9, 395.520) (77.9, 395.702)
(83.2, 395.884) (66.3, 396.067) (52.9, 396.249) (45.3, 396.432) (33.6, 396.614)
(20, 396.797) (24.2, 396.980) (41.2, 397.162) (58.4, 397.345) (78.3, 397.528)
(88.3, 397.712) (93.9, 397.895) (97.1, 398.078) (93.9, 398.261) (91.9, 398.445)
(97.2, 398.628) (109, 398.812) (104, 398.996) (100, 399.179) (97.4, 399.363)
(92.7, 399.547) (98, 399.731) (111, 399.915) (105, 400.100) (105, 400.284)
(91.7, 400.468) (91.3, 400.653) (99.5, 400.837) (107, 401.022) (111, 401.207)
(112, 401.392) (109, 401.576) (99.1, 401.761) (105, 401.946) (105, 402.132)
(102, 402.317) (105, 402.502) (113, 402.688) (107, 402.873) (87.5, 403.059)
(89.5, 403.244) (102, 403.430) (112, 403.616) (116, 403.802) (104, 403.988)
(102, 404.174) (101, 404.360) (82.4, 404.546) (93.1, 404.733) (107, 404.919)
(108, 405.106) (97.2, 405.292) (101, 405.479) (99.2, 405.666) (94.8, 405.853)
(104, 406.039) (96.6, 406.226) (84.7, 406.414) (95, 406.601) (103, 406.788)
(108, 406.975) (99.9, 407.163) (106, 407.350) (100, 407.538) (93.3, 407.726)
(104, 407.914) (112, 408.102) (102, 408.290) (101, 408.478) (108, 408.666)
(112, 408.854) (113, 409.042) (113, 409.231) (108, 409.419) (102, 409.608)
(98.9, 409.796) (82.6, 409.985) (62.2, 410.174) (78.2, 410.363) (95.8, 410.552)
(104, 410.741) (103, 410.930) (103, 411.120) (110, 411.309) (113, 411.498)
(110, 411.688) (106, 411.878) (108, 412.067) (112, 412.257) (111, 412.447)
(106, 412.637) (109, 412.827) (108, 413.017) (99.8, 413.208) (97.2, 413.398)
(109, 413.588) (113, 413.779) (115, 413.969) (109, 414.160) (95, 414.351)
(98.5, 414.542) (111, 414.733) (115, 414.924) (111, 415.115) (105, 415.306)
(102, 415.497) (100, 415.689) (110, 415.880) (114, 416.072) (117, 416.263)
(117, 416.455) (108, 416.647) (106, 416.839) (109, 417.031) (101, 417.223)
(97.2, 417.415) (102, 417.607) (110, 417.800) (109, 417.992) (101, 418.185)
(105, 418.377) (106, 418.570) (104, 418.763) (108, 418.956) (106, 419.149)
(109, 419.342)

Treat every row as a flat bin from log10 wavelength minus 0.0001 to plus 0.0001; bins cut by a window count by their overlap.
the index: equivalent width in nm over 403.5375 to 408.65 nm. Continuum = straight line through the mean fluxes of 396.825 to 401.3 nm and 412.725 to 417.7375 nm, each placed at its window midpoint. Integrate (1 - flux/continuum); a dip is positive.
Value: -0.19 nm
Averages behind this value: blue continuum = 90.2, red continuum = 107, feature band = 101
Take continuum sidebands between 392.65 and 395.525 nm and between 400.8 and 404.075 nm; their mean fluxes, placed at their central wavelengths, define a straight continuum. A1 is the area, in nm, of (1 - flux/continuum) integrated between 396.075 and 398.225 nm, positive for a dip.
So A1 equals 0.48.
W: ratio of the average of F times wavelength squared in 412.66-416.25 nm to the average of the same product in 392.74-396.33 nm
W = 1.95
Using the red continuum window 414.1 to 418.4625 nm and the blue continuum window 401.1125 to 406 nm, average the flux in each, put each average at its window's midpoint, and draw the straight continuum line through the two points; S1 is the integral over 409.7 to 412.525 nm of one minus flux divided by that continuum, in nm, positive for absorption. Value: 0.14 nm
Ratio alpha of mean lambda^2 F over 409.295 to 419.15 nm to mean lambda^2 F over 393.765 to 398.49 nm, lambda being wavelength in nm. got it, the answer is 1.67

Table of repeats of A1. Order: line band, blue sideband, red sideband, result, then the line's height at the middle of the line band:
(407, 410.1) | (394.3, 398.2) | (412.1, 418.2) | -0.320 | 93.7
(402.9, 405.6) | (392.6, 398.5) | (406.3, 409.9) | -0.297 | 90.5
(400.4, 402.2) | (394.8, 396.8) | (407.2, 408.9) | -0.415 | 83.8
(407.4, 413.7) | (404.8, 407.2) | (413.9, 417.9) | 0.017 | 103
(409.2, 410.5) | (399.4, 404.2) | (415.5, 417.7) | 0.174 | 105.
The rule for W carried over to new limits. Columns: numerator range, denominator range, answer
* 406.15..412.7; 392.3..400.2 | 1.54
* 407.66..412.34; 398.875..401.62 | 1.05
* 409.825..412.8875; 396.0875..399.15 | 1.51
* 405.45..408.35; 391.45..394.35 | 1.95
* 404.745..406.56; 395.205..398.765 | 1.48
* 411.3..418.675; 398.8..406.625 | 1.12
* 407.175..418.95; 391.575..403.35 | 1.42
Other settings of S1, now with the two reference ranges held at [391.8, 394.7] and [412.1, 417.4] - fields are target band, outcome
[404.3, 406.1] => -0.319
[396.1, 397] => 0.347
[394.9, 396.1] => -0.424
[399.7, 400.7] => -0.415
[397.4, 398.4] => -0.358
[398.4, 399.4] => -0.475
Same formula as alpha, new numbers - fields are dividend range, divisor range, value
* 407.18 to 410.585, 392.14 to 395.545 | 1.81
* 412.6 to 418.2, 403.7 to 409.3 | 1.09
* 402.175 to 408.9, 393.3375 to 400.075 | 1.44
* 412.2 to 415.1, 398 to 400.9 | 1.16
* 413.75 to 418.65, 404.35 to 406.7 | 1.16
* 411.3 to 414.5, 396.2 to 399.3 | 1.59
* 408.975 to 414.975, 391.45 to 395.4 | 1.83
